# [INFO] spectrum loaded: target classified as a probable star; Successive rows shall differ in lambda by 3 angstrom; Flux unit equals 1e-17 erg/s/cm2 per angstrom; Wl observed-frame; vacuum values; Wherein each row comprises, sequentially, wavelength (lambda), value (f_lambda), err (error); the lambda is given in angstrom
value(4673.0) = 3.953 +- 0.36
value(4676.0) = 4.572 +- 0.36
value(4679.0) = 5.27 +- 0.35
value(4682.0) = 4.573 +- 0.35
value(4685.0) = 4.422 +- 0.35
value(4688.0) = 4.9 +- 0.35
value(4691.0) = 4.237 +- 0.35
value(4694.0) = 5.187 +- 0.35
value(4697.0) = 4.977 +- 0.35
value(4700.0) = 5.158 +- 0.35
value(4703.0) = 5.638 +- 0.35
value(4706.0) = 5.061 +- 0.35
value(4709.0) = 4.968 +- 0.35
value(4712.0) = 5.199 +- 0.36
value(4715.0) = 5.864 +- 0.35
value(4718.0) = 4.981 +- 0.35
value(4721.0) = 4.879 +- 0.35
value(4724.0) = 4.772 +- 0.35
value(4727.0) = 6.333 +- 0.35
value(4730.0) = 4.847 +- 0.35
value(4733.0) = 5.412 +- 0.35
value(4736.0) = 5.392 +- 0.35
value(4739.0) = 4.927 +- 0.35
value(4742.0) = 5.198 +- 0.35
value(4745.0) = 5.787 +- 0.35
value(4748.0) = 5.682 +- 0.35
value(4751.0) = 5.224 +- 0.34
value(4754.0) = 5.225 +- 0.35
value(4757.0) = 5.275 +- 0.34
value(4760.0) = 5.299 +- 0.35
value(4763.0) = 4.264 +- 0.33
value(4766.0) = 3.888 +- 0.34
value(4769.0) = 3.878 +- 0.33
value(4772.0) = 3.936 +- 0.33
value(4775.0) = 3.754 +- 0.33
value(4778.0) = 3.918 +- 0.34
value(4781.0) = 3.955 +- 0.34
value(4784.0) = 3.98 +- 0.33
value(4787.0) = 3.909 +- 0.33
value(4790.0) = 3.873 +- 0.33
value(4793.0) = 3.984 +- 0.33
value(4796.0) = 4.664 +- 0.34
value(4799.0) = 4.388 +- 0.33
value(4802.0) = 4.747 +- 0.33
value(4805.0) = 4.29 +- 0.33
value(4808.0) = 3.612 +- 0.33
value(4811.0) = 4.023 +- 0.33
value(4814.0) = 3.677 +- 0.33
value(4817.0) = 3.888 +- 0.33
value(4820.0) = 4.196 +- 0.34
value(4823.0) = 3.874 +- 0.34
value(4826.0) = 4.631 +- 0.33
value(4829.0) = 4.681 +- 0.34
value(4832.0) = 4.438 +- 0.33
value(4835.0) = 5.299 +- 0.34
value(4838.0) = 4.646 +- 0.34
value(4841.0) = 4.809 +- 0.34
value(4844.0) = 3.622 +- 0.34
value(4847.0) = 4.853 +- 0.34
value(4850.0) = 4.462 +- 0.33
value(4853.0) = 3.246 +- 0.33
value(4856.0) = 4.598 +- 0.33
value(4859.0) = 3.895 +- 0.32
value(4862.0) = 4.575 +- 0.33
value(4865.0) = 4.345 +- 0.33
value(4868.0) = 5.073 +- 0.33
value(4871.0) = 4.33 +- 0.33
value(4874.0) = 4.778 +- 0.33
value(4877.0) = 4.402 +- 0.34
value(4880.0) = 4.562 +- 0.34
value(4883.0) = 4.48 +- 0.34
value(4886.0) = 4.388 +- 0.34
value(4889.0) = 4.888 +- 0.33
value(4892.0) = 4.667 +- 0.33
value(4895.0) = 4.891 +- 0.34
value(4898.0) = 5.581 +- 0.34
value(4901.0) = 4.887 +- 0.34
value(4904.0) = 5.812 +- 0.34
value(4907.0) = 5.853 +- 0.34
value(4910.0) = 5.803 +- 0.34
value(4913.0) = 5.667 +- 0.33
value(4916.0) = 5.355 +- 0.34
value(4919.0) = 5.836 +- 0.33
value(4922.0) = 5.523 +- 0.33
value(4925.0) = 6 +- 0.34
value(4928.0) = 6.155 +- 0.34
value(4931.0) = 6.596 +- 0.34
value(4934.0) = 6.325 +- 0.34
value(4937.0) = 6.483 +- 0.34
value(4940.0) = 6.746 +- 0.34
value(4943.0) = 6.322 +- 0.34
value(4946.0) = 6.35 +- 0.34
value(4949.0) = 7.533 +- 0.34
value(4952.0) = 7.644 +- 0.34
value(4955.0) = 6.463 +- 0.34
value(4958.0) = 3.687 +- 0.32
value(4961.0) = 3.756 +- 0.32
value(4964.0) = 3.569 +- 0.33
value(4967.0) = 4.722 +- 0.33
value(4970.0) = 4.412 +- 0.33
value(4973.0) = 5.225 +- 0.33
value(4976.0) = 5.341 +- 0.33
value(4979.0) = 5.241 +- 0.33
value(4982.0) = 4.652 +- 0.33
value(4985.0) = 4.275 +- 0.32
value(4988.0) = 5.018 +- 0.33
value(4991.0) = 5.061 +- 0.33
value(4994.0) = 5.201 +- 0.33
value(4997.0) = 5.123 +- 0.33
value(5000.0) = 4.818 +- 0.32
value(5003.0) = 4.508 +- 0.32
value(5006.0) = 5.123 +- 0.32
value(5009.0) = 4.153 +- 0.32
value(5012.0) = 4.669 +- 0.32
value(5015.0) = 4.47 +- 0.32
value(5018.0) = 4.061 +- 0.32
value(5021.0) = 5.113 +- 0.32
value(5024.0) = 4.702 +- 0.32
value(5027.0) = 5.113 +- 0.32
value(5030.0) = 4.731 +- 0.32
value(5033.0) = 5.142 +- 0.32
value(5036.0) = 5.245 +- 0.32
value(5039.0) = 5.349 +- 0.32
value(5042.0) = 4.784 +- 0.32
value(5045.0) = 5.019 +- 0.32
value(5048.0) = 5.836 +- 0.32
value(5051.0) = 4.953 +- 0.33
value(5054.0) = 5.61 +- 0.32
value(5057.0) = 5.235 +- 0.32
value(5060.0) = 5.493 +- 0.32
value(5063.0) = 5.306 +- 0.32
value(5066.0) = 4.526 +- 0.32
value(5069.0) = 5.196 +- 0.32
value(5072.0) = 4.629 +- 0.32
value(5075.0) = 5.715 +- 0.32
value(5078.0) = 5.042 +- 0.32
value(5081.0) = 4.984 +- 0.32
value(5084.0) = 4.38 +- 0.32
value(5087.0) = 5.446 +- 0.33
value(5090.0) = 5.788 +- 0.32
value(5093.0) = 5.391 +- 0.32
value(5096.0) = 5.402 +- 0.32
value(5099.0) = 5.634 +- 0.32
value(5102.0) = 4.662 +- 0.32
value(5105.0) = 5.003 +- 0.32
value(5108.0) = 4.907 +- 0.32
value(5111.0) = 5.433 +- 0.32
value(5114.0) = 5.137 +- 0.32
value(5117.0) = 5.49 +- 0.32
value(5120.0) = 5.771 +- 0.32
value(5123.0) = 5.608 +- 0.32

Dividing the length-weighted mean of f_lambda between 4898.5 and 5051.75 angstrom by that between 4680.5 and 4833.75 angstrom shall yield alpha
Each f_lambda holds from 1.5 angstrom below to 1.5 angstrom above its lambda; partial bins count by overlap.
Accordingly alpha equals 1.1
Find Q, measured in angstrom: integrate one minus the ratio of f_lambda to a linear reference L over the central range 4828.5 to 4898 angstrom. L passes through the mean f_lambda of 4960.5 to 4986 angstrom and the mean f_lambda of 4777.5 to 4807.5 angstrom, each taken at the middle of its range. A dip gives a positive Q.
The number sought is -3.2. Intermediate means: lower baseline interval 4.16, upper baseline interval 4.62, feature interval 4.54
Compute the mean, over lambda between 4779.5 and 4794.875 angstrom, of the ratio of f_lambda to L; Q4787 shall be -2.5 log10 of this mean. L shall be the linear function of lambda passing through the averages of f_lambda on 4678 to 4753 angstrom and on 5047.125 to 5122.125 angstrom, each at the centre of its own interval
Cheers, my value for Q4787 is 0.29 mag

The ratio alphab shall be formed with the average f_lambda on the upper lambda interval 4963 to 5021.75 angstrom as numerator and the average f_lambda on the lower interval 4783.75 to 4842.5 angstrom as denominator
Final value 1.11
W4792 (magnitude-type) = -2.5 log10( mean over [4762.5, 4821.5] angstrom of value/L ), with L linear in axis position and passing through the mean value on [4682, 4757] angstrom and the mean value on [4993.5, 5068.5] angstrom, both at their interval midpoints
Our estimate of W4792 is 0.258 mag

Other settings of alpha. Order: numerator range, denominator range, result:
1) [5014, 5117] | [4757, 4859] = 1.21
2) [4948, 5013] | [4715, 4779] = 1.01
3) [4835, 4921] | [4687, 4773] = 0.95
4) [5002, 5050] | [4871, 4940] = 0.90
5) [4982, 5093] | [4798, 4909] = 1.10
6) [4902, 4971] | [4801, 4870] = 1.33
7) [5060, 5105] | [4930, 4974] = 0.90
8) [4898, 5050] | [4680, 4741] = 1.04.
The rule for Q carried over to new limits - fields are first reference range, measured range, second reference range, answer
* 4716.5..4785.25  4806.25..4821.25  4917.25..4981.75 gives 3.6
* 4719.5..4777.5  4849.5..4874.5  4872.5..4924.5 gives 3.7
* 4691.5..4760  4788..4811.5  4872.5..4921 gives 4.5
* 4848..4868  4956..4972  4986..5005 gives 2.2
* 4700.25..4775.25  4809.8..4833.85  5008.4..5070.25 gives 4.0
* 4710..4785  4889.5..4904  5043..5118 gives -0.2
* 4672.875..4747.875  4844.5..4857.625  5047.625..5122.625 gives 2.3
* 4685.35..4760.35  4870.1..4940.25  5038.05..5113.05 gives -2.8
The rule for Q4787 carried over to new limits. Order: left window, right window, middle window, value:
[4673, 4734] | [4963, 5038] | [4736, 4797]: 0.10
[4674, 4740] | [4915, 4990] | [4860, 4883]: 0.18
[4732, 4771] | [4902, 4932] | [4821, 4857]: 0.23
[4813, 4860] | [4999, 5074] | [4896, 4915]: -0.22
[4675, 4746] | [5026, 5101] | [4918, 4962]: -0.19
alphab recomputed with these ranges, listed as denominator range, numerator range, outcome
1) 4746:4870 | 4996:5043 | 1.10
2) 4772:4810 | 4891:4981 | 1.38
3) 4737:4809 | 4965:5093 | 1.11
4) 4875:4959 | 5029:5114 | 0.91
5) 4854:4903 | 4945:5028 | 1.07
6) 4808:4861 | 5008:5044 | 1.13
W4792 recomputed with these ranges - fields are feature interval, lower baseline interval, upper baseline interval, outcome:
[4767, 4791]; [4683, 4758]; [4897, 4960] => 0.356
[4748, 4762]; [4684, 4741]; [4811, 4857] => -0.092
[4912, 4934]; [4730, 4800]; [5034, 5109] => -0.203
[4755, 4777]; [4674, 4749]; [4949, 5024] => 0.170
